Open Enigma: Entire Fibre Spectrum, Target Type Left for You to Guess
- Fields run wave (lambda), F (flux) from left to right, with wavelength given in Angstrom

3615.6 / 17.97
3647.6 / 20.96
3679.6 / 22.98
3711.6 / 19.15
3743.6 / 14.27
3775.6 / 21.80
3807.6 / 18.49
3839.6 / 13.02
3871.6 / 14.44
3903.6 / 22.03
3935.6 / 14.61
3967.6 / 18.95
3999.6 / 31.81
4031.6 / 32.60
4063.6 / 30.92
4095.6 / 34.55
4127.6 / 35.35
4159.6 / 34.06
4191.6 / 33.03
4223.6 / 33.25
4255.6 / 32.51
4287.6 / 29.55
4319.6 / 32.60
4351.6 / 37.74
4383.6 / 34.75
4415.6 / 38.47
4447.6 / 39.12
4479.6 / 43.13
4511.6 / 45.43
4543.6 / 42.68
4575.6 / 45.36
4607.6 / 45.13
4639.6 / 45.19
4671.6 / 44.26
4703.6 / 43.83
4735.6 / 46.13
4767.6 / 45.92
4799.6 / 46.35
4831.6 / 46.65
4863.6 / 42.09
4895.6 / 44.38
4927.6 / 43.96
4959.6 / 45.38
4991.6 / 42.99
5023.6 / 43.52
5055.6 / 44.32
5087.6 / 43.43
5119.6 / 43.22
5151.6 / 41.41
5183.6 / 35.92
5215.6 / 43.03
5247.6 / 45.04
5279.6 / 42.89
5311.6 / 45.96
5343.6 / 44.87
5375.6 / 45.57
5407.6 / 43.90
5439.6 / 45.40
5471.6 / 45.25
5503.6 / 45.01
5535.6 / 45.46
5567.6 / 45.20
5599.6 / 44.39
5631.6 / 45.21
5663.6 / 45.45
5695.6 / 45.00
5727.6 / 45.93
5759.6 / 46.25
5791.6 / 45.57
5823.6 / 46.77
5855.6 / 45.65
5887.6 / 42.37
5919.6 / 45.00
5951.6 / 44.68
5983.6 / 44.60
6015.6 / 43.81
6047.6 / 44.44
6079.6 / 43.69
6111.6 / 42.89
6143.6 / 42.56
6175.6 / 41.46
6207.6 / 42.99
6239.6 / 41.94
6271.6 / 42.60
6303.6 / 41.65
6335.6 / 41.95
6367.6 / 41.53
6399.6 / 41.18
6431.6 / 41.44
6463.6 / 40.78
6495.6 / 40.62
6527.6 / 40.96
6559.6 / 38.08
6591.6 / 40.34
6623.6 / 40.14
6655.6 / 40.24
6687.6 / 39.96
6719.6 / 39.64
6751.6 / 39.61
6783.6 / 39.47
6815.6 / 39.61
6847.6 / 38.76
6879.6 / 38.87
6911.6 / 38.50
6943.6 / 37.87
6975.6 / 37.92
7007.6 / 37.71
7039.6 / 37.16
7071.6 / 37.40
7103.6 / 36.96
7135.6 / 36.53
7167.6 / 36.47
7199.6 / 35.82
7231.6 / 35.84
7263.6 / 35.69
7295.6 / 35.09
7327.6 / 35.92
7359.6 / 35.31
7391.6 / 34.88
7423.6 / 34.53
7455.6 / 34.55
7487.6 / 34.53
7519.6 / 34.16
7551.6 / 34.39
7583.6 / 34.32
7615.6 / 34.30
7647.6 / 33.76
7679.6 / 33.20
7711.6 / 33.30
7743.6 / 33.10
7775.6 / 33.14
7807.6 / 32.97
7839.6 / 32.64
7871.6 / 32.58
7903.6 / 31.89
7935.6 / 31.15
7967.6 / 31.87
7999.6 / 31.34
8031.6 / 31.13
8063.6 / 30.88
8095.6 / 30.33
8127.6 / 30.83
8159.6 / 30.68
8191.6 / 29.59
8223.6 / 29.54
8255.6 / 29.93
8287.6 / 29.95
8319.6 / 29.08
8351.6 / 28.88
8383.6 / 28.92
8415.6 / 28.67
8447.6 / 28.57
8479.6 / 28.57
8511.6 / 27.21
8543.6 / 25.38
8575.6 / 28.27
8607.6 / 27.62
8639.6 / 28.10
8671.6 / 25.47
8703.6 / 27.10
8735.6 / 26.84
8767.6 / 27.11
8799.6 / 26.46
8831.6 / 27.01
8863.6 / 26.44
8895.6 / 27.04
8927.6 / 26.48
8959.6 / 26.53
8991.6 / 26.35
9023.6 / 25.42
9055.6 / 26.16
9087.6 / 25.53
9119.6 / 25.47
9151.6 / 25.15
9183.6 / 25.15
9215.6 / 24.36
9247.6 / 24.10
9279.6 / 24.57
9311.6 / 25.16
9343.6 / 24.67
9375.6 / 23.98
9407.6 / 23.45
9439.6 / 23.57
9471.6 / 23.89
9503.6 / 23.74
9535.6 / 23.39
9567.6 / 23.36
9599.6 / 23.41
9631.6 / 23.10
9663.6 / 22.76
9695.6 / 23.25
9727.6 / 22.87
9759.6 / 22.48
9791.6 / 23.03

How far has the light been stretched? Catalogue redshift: 0.00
